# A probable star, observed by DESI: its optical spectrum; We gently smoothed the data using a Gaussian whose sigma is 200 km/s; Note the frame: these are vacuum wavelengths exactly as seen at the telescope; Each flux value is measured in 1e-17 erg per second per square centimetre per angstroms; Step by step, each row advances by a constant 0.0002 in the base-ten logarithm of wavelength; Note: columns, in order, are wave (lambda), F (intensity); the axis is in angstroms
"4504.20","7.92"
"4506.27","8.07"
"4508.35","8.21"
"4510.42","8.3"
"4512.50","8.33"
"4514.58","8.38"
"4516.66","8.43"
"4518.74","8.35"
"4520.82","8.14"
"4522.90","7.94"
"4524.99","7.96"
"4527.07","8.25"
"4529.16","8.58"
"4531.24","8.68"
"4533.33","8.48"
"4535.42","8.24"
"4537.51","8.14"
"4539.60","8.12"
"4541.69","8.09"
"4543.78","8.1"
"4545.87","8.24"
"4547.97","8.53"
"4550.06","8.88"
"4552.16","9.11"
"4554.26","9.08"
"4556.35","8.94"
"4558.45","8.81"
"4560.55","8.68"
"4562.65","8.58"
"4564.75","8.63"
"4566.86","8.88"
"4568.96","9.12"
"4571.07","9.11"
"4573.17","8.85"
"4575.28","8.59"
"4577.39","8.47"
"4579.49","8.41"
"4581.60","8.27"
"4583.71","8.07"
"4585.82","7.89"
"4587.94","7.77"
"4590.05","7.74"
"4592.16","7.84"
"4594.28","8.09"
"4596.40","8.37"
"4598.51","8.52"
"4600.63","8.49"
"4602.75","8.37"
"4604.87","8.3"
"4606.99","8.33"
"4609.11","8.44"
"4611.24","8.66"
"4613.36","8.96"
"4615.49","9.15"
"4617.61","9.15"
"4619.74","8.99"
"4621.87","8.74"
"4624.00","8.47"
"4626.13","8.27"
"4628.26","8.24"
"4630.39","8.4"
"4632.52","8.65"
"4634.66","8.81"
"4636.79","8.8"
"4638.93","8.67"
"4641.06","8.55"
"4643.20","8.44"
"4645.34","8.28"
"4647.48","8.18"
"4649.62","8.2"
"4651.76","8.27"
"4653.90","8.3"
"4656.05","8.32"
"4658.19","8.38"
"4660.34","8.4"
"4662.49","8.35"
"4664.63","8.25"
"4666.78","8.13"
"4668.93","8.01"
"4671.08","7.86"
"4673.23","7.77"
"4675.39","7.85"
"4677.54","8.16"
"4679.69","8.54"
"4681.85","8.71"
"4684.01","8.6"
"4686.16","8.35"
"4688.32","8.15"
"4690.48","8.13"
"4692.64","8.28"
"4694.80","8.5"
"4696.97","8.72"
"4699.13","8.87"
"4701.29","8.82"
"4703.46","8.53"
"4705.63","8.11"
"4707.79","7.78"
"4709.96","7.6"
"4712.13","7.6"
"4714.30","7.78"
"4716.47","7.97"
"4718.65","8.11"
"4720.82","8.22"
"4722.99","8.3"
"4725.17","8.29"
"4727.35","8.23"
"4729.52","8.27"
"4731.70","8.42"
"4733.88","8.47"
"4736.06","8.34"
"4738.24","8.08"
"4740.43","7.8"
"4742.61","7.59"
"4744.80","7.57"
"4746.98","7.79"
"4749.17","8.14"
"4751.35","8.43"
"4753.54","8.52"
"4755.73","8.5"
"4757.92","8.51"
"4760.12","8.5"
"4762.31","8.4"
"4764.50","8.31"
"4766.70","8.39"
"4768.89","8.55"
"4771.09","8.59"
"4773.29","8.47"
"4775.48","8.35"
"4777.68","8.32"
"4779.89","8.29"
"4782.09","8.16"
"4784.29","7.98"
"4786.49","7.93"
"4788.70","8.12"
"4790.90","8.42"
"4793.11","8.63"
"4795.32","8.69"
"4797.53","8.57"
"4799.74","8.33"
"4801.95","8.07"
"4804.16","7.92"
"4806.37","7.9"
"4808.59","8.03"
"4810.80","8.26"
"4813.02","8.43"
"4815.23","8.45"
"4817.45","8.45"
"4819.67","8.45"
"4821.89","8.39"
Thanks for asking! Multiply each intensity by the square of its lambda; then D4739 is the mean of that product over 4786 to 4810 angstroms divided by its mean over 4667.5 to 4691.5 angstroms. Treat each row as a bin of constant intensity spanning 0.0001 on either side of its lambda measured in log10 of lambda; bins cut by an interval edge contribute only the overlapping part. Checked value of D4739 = 1.06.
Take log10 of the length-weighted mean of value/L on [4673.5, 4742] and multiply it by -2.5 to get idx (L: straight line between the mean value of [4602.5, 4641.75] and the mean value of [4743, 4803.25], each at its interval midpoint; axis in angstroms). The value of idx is 0.03 mag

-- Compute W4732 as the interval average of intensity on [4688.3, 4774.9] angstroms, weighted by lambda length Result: 8.24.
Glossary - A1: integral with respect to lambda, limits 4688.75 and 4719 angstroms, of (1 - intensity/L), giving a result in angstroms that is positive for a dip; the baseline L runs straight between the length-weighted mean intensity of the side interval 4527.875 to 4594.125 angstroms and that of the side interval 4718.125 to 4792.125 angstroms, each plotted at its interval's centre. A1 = 0.4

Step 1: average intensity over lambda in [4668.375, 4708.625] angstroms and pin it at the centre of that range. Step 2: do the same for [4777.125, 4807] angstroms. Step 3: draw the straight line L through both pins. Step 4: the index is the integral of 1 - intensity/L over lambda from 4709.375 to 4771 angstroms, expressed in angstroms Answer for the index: 0.7 angstroms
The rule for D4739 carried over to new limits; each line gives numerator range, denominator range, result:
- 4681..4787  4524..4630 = 1.04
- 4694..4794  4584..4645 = 1.03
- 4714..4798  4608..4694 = 1.03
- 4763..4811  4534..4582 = 1.06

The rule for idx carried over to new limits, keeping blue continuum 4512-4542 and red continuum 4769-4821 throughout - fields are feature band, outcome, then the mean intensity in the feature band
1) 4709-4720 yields 0.06 mag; 7.82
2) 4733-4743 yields 0.03 mag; 8.08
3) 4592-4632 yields -0.03 mag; 8.53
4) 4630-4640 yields -0.05 mag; 8.69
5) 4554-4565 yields -0.06 mag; 8.78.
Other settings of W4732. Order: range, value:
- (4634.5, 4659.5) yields 8.42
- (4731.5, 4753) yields 8.06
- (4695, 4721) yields 8.18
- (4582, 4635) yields 8.42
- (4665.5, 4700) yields 8.29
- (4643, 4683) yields 8.23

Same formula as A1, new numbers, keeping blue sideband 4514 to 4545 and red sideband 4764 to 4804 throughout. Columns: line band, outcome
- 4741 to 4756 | 0.5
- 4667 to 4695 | 0.3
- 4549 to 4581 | -2.1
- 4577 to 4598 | 0.5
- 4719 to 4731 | 0.1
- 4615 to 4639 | -1.2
